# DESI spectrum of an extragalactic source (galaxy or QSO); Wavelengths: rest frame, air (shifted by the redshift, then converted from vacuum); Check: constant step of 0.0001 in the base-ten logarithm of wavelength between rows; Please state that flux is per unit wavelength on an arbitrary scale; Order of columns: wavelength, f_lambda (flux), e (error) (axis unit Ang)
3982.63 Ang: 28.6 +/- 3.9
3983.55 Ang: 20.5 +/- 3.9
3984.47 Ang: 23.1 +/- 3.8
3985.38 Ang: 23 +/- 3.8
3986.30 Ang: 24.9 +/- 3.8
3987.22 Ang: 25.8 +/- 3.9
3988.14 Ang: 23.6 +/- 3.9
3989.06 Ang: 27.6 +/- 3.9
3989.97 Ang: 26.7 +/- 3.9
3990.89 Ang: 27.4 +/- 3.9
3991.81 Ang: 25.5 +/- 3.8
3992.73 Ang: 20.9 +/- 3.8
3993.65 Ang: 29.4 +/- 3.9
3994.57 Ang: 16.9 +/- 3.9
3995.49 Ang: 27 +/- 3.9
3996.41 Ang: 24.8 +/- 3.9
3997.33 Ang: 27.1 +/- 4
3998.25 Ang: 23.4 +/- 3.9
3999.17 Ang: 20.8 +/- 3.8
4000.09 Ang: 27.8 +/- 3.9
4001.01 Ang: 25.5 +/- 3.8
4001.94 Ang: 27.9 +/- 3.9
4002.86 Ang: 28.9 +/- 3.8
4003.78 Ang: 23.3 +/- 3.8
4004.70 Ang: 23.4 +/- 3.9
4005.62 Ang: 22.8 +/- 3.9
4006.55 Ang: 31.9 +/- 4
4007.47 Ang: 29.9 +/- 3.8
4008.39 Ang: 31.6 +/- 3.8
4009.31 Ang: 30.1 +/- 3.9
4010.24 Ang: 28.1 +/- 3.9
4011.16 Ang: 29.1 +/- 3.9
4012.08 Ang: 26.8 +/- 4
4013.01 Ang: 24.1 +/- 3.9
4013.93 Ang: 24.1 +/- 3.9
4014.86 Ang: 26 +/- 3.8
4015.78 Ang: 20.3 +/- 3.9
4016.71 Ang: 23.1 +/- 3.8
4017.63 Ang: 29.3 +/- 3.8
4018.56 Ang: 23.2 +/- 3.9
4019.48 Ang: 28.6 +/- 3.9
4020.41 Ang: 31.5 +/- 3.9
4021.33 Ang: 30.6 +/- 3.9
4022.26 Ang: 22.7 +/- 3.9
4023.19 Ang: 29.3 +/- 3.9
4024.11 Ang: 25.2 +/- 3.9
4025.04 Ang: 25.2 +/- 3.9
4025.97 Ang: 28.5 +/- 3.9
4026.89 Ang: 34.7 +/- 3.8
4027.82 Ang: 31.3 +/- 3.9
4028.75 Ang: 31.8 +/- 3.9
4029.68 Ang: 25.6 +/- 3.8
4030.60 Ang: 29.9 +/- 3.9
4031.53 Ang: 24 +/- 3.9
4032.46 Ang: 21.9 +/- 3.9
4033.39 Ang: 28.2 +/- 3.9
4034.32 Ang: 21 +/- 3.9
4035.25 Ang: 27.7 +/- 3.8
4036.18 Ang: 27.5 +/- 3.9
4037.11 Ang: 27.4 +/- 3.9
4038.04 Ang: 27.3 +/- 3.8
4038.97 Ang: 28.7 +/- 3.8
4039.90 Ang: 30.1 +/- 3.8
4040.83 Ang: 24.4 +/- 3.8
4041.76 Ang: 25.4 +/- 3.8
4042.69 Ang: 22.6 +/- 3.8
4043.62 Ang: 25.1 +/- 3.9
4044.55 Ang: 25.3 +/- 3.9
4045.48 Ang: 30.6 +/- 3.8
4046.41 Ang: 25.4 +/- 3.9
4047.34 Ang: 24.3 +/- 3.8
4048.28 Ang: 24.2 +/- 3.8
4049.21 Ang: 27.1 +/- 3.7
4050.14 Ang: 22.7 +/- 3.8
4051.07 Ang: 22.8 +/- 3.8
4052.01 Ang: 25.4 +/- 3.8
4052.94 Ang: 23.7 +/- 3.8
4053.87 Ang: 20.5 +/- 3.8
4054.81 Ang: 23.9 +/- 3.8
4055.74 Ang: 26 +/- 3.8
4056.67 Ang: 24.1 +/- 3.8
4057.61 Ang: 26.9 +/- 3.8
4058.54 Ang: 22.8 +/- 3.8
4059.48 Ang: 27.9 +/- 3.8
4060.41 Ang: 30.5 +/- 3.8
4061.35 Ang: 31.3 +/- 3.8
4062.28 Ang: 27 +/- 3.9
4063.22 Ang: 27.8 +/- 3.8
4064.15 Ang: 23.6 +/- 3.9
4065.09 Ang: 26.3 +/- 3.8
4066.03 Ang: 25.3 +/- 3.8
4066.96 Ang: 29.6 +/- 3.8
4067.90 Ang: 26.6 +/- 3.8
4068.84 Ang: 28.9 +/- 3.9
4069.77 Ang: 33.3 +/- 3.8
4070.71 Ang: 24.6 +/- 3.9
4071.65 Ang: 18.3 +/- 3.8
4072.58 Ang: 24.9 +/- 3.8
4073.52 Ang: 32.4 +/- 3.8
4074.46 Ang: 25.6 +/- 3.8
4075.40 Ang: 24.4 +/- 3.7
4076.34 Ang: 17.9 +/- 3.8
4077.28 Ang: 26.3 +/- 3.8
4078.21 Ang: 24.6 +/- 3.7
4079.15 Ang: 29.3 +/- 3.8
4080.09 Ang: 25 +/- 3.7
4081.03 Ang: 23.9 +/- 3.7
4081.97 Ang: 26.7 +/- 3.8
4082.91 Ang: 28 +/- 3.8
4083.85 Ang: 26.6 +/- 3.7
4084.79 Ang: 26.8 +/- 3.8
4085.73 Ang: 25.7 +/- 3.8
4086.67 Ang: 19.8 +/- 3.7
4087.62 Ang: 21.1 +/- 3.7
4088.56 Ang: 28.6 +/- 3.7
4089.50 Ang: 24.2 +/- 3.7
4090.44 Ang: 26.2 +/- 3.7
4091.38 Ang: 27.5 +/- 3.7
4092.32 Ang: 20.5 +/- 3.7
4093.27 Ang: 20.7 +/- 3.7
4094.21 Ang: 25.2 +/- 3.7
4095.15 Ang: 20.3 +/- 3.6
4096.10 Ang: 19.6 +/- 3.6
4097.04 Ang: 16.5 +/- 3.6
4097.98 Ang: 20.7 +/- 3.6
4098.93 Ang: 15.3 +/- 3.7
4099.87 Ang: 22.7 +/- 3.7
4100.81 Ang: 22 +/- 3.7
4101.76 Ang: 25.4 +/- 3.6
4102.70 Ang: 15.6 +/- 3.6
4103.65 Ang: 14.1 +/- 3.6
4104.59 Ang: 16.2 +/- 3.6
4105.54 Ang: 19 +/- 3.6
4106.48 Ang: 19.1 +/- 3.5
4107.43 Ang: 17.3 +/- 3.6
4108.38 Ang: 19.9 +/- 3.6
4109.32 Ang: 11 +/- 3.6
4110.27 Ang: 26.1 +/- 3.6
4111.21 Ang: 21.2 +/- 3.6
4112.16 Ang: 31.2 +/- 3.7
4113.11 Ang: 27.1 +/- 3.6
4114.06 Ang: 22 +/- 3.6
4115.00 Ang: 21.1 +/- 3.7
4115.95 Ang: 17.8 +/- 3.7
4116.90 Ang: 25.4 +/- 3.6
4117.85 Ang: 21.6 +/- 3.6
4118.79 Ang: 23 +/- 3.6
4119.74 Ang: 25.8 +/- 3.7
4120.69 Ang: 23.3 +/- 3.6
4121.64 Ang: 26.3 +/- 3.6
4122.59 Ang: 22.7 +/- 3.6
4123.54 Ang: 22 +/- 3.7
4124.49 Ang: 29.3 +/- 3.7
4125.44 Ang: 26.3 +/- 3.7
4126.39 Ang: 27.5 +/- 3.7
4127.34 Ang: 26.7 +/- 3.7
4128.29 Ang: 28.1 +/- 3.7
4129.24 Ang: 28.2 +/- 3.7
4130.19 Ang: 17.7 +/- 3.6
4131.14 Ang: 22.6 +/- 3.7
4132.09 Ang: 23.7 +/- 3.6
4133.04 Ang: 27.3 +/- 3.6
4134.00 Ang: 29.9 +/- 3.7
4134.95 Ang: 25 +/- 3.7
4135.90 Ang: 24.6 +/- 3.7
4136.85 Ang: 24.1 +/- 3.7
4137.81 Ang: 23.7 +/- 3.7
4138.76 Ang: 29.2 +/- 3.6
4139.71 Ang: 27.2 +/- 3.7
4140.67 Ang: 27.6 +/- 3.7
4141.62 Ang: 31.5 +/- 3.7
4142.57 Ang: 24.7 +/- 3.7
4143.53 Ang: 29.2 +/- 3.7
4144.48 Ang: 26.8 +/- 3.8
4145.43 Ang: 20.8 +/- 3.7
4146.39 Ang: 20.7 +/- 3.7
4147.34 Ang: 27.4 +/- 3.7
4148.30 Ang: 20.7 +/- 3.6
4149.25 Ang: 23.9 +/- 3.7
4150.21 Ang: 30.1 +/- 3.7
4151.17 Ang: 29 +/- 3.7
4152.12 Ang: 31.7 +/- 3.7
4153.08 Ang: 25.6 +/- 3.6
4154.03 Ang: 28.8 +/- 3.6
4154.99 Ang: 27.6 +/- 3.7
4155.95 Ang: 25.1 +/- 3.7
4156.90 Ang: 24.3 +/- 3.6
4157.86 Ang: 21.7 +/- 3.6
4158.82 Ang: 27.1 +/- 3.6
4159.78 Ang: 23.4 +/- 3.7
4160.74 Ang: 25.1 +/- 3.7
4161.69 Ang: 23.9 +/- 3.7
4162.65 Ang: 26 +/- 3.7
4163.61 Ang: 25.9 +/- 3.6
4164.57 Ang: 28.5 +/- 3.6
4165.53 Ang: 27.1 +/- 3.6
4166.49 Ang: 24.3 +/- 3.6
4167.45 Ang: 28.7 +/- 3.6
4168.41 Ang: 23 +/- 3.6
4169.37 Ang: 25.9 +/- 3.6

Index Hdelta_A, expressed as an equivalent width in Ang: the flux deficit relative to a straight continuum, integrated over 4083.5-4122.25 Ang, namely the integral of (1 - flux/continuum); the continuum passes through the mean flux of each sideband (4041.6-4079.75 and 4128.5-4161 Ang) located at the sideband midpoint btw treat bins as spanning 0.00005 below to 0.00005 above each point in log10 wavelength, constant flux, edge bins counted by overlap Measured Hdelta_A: 5.8 Ang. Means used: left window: 25.7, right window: 25.8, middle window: 21.9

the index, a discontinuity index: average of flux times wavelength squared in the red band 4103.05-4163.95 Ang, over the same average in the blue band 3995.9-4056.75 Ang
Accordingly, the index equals 1.0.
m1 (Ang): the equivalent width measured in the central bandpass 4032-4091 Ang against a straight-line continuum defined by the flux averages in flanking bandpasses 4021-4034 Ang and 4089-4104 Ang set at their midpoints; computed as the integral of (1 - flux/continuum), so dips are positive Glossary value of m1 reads -3.4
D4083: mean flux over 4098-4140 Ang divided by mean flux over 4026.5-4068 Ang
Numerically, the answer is 0.87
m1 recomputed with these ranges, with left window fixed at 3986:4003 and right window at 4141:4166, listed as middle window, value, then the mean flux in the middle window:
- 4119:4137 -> 0.4 Ang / 25.3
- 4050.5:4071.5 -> -0.5 Ang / 26.2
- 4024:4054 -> -0.9 Ang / 26.3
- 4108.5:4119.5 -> 1.4 Ang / 22.5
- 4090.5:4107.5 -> 3.8 Ang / 20.1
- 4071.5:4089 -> 0.4 Ang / 25.2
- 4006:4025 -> -1.4 Ang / 27.2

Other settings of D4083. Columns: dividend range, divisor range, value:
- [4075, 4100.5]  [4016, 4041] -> 0.86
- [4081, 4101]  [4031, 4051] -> 0.90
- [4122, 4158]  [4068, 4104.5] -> 1.10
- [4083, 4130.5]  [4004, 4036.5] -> 0.84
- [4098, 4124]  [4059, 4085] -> 0.80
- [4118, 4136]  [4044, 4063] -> 0.98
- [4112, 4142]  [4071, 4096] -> 1.03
